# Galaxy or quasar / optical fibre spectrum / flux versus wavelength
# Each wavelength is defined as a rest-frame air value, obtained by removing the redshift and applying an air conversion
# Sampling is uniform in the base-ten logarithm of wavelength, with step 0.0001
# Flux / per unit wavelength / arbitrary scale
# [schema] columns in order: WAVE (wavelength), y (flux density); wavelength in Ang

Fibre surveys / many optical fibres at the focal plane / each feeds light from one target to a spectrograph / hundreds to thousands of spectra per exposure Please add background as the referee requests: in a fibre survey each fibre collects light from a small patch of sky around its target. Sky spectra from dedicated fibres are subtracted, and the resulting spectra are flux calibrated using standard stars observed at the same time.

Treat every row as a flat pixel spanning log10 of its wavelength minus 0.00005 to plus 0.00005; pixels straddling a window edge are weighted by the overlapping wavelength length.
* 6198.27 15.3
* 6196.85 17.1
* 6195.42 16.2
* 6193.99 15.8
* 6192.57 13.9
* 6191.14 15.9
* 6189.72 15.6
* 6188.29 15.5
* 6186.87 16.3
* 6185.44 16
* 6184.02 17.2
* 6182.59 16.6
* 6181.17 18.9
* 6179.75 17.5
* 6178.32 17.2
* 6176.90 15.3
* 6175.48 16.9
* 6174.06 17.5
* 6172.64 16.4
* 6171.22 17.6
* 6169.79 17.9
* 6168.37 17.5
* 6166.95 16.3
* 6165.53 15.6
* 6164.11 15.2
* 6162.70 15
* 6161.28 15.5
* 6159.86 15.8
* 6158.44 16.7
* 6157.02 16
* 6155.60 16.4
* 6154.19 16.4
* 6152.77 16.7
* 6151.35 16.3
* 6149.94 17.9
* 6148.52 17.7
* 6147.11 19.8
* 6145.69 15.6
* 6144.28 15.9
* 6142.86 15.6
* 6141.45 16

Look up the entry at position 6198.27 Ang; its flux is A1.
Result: 15.3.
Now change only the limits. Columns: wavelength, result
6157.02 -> 16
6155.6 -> 16.4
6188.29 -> 15.5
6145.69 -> 15.6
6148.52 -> 17.7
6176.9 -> 15.3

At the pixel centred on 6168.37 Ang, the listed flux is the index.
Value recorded 17.5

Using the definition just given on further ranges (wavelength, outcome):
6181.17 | 18.9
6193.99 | 15.8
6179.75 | 17.5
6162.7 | 15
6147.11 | 19.8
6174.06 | 17.5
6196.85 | 17.1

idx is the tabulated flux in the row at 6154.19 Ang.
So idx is 16.4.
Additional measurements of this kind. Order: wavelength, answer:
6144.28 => 15.9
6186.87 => 16.3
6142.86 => 15.6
